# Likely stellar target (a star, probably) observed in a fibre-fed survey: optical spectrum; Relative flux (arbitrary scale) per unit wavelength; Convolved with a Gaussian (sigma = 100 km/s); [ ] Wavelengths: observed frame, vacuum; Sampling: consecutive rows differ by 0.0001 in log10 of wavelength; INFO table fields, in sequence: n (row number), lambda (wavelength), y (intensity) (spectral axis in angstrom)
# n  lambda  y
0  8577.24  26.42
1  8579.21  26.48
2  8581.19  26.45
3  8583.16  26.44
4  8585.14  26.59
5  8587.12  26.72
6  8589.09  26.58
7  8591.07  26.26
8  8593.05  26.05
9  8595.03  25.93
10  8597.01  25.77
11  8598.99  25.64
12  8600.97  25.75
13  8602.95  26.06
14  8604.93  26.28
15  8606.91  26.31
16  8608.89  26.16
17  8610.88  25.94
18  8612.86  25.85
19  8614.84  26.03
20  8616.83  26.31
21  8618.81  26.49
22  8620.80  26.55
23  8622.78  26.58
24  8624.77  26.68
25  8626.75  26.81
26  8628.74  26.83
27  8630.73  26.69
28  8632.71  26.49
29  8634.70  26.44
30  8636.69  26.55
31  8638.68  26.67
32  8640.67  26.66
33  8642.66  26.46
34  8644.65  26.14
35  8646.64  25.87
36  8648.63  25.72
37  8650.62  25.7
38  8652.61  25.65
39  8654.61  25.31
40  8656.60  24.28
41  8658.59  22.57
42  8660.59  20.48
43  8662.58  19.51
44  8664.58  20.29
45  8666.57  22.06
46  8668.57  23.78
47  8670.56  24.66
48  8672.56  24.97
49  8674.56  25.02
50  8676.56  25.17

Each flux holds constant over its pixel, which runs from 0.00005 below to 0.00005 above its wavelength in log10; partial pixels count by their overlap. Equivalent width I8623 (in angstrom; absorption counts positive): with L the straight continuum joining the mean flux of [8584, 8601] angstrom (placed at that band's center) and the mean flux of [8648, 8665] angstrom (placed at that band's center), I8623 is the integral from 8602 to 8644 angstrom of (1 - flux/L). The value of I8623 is -2.8 angstrom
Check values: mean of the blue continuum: 26.2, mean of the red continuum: 23.3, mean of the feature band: 26.4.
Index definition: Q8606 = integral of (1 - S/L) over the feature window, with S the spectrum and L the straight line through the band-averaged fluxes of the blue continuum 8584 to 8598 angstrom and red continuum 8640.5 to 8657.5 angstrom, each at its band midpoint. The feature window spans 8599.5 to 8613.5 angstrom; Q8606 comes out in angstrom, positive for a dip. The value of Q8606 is 0.04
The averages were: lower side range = 26.3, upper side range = 25.7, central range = 26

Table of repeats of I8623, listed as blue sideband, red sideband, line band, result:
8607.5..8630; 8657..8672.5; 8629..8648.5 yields -1.49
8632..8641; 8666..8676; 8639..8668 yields 1.51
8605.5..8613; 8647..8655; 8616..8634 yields -0.47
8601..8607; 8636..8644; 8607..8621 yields 0.04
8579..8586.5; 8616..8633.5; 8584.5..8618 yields 0.53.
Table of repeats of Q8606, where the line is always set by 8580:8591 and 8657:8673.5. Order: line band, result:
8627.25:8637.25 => -1.05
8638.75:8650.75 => -1.40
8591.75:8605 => -0.03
